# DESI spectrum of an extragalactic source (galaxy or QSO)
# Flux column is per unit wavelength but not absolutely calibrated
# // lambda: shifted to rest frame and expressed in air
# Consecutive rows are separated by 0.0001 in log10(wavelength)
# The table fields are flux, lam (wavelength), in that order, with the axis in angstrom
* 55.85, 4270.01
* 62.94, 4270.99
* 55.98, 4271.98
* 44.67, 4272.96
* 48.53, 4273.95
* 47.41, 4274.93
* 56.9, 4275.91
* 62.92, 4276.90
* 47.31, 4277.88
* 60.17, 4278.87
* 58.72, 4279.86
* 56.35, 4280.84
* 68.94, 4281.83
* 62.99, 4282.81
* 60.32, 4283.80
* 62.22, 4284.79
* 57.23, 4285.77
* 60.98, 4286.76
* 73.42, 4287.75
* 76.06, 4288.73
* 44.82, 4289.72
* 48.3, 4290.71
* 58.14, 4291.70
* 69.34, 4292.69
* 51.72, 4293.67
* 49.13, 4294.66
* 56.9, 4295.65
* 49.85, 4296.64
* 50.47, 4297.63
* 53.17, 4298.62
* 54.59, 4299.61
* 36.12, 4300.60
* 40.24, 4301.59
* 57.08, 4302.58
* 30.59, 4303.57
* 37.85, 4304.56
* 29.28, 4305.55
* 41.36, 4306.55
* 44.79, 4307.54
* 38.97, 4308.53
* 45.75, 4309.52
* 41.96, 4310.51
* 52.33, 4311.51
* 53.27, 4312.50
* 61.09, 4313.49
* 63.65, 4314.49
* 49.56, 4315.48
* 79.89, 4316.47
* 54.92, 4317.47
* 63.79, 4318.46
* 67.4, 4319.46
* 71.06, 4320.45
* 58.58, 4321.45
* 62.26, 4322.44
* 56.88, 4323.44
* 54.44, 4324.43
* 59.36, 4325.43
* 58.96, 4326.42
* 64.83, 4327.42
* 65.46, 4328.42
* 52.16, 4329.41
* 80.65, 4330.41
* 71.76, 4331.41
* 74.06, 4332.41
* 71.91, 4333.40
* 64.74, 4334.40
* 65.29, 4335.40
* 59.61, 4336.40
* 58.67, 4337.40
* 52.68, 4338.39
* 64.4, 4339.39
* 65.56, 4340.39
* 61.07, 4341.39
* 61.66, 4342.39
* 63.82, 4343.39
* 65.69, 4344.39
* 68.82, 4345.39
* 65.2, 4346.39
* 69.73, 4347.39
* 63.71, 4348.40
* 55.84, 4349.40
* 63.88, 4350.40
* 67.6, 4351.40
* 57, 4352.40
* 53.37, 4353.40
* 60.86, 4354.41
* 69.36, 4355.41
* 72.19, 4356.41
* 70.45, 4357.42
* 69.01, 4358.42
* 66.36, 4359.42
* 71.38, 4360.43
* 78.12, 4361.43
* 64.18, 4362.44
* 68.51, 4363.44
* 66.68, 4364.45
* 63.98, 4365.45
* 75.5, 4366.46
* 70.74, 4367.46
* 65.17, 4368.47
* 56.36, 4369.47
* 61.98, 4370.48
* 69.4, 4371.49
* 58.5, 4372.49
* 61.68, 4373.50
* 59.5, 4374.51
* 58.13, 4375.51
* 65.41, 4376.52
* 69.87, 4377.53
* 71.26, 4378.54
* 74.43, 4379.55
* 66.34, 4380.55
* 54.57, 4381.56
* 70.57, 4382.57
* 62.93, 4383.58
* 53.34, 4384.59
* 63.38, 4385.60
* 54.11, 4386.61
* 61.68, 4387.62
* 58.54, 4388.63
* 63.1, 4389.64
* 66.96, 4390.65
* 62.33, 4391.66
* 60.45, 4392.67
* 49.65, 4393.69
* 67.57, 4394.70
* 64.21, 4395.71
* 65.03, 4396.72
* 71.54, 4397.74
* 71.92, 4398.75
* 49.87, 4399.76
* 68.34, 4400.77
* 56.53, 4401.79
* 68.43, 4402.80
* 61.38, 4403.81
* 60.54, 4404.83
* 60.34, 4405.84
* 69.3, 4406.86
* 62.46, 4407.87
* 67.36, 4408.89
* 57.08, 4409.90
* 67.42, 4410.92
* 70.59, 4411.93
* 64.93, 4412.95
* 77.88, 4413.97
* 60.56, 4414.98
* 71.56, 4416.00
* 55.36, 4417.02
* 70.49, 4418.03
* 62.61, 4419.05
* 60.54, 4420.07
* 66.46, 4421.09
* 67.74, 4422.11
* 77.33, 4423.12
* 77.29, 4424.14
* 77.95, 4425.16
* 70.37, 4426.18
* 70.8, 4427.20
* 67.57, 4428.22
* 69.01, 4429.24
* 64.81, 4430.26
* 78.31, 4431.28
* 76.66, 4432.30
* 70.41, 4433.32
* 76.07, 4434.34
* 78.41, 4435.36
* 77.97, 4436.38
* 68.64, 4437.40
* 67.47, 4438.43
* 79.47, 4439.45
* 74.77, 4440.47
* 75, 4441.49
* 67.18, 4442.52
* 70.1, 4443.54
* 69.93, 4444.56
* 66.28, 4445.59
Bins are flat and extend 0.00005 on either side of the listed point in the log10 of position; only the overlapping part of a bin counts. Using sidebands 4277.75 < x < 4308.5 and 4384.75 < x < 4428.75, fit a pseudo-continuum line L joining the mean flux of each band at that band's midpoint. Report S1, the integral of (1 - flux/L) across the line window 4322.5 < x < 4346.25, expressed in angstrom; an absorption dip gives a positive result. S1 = -2.6 angstrom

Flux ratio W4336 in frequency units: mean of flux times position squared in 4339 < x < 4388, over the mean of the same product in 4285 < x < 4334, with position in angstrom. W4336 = 1.18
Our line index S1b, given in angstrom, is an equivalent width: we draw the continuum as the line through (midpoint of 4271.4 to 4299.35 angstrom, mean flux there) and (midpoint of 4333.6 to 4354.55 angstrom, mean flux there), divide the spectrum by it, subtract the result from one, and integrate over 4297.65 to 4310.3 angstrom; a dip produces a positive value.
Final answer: 3.4 angstrom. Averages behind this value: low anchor 56.9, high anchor 62.5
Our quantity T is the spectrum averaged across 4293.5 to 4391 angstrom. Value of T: 60.5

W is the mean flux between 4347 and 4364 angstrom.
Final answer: 65.9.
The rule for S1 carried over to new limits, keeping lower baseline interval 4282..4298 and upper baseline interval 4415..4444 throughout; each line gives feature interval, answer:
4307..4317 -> 1.23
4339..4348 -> -0.26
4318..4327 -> 0.00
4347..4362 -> -0.38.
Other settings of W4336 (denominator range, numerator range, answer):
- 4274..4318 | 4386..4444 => 1.33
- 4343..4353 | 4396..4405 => 1.02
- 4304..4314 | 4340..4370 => 1.51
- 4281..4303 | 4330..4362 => 1.19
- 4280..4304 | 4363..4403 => 1.20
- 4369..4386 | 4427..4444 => 1.17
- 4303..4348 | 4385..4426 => 1.14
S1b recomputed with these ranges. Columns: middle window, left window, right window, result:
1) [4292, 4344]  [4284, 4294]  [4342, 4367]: 5.26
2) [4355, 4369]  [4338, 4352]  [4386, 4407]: -1.37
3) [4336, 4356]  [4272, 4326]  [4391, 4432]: -1.04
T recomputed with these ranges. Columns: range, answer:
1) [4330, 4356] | 64.5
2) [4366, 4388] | 63.9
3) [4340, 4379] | 65.3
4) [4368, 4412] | 63.1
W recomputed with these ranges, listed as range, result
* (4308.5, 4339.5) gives 60.9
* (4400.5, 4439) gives 68.4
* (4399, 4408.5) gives 62.3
